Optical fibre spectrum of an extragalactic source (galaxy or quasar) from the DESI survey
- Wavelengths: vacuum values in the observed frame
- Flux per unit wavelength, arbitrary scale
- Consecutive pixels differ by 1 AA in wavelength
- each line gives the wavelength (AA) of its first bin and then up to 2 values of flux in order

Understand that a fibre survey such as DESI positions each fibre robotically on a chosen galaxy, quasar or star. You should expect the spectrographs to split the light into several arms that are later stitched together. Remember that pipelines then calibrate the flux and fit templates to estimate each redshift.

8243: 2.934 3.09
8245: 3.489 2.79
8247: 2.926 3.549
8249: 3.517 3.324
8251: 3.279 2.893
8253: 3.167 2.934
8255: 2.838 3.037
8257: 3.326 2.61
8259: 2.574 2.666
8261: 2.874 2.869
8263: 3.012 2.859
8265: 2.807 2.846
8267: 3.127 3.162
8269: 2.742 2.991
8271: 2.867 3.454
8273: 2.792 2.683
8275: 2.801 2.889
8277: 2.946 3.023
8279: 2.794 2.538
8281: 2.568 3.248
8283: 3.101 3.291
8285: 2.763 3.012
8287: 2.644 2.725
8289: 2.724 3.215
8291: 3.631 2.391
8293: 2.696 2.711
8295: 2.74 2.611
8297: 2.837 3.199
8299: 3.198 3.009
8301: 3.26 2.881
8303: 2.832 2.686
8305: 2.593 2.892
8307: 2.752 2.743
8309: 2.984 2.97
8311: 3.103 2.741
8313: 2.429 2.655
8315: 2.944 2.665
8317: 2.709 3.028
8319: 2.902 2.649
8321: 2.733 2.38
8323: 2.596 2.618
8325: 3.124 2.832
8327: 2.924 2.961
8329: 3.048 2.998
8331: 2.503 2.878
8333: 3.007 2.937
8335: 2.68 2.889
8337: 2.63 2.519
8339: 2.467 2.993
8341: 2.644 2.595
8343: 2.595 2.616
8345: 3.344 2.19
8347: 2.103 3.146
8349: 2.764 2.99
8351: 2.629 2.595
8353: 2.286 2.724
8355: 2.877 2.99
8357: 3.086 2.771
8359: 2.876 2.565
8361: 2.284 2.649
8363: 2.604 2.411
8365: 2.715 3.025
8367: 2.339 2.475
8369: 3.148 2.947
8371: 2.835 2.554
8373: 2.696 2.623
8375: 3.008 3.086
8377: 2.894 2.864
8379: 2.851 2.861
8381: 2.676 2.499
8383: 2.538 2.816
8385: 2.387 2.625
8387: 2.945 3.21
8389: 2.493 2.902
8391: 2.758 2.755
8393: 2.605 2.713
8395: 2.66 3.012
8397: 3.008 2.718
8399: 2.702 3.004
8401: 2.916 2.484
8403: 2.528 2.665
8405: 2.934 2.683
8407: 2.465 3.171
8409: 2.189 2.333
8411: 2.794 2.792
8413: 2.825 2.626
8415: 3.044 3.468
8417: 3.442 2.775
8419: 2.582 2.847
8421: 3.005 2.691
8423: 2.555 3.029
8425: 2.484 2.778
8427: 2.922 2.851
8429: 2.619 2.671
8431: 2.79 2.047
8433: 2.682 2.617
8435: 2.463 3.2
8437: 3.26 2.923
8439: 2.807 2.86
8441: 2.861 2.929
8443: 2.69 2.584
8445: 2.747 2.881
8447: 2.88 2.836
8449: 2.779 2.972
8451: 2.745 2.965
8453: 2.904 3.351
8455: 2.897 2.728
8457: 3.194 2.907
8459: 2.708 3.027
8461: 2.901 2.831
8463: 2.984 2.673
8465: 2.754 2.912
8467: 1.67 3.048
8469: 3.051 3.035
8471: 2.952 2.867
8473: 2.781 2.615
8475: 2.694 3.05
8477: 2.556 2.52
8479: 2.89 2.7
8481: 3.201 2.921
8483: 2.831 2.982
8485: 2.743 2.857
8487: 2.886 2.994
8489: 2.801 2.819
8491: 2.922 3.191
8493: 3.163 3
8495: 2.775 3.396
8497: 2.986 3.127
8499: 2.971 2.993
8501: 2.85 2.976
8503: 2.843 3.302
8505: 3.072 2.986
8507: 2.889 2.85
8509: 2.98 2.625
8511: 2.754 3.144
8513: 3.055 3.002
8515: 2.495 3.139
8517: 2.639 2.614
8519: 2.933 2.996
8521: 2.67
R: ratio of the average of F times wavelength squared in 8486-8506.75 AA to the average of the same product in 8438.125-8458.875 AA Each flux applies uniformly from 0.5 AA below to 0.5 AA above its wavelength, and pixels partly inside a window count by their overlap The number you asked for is 1.06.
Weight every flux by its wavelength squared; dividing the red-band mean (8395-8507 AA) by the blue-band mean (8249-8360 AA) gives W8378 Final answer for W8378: 1.0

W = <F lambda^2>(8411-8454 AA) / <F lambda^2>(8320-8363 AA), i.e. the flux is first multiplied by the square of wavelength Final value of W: 1.1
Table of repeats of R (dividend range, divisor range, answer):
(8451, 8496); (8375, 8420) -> 1.05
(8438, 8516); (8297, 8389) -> 1.07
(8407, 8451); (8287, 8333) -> 1.01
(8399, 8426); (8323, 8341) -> 1.01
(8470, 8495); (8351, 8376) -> 1.09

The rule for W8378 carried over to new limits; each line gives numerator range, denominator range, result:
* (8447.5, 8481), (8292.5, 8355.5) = 1.06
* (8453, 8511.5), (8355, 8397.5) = 1.08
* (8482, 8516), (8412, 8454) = 1.06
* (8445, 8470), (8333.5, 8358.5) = 1.08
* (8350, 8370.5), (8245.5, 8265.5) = 0.93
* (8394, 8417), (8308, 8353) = 1.03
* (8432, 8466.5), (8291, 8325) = 1.05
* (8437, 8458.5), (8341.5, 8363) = 1.10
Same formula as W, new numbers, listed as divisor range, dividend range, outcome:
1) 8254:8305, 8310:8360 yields 0.97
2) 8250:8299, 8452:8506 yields 1.05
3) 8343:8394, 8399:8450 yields 1.03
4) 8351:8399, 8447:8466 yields 1.08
